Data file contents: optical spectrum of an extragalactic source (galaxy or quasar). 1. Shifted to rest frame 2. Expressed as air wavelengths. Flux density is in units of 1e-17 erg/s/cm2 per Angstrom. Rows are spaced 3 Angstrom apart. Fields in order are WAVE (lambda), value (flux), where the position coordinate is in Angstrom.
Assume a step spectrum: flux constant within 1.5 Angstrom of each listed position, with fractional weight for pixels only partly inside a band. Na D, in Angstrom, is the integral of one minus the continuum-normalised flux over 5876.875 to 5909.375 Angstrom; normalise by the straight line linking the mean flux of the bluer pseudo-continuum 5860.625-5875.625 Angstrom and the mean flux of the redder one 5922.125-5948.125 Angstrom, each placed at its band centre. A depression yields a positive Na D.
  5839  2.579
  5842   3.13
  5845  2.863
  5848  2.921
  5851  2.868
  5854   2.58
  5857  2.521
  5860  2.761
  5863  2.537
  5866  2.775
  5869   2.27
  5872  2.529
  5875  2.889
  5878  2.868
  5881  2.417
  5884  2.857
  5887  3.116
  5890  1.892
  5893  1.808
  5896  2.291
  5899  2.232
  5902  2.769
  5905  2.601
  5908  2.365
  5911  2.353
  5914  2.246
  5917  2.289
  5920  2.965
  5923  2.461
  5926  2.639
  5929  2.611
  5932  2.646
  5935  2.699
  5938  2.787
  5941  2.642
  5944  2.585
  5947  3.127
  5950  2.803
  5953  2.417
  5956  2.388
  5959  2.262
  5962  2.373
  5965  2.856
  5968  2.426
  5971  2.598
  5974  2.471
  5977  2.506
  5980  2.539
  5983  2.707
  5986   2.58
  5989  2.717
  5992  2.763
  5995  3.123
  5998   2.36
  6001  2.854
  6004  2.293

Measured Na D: 1.9 Angstrom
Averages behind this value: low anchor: 2.59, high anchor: 2.69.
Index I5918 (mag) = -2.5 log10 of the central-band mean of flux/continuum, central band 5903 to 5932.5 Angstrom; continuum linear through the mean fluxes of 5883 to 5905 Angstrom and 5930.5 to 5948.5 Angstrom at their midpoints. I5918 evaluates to 0.03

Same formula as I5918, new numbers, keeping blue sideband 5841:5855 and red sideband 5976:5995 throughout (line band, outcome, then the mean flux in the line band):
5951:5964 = 0.14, 2.4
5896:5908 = 0.13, 2.48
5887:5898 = 0.29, 2.16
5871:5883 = 0.06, 2.69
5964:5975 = 0.05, 2.58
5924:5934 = 0.05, 2.63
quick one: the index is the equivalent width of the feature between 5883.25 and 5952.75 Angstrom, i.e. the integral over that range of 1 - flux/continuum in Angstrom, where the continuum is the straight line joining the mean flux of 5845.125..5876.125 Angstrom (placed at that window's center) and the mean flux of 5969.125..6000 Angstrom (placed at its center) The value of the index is 2.8 Angstrom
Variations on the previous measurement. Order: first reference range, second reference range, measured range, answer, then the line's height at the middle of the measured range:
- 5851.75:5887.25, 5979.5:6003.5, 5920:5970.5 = 1.2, 2.68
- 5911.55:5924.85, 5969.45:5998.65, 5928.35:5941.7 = -0.8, 2.53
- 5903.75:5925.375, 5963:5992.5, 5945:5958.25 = -0.5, 2.55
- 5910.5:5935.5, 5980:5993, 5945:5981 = 0.8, 2.63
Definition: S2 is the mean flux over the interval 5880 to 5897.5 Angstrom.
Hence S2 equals 2.4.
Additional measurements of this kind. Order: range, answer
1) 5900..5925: 2.5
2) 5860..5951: 2.57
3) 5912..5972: 2.59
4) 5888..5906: 2.28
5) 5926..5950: 2.73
